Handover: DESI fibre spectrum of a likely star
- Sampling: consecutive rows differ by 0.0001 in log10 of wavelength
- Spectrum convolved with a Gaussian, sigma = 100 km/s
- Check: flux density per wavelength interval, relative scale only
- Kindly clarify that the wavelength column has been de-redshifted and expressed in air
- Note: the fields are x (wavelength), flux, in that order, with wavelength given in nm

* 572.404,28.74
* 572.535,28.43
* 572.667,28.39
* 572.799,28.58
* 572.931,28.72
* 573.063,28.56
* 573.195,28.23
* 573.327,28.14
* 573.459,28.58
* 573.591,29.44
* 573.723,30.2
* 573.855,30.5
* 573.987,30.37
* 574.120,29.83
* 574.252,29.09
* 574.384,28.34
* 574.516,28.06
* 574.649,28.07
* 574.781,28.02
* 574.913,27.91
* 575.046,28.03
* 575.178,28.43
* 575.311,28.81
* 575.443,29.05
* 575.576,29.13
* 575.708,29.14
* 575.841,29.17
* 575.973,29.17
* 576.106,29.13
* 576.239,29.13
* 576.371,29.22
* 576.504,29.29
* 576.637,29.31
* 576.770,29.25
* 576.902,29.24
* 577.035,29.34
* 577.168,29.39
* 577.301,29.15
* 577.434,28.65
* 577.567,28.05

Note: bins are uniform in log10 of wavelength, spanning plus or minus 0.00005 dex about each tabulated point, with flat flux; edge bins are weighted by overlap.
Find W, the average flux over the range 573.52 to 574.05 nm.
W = 30.1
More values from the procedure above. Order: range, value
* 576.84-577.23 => 29.3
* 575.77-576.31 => 29.2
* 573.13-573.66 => 28.6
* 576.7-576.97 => 29.3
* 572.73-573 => 28.6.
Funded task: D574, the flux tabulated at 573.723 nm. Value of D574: 30.2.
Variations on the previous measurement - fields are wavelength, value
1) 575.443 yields 29.05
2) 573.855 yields 30.5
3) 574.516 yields 28.06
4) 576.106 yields 29.13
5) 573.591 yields 29.44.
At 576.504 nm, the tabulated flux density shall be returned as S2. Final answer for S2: 29.29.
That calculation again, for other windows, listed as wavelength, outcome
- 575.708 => 29.14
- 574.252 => 29.09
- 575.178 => 28.43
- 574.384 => 28.34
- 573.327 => 28.14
